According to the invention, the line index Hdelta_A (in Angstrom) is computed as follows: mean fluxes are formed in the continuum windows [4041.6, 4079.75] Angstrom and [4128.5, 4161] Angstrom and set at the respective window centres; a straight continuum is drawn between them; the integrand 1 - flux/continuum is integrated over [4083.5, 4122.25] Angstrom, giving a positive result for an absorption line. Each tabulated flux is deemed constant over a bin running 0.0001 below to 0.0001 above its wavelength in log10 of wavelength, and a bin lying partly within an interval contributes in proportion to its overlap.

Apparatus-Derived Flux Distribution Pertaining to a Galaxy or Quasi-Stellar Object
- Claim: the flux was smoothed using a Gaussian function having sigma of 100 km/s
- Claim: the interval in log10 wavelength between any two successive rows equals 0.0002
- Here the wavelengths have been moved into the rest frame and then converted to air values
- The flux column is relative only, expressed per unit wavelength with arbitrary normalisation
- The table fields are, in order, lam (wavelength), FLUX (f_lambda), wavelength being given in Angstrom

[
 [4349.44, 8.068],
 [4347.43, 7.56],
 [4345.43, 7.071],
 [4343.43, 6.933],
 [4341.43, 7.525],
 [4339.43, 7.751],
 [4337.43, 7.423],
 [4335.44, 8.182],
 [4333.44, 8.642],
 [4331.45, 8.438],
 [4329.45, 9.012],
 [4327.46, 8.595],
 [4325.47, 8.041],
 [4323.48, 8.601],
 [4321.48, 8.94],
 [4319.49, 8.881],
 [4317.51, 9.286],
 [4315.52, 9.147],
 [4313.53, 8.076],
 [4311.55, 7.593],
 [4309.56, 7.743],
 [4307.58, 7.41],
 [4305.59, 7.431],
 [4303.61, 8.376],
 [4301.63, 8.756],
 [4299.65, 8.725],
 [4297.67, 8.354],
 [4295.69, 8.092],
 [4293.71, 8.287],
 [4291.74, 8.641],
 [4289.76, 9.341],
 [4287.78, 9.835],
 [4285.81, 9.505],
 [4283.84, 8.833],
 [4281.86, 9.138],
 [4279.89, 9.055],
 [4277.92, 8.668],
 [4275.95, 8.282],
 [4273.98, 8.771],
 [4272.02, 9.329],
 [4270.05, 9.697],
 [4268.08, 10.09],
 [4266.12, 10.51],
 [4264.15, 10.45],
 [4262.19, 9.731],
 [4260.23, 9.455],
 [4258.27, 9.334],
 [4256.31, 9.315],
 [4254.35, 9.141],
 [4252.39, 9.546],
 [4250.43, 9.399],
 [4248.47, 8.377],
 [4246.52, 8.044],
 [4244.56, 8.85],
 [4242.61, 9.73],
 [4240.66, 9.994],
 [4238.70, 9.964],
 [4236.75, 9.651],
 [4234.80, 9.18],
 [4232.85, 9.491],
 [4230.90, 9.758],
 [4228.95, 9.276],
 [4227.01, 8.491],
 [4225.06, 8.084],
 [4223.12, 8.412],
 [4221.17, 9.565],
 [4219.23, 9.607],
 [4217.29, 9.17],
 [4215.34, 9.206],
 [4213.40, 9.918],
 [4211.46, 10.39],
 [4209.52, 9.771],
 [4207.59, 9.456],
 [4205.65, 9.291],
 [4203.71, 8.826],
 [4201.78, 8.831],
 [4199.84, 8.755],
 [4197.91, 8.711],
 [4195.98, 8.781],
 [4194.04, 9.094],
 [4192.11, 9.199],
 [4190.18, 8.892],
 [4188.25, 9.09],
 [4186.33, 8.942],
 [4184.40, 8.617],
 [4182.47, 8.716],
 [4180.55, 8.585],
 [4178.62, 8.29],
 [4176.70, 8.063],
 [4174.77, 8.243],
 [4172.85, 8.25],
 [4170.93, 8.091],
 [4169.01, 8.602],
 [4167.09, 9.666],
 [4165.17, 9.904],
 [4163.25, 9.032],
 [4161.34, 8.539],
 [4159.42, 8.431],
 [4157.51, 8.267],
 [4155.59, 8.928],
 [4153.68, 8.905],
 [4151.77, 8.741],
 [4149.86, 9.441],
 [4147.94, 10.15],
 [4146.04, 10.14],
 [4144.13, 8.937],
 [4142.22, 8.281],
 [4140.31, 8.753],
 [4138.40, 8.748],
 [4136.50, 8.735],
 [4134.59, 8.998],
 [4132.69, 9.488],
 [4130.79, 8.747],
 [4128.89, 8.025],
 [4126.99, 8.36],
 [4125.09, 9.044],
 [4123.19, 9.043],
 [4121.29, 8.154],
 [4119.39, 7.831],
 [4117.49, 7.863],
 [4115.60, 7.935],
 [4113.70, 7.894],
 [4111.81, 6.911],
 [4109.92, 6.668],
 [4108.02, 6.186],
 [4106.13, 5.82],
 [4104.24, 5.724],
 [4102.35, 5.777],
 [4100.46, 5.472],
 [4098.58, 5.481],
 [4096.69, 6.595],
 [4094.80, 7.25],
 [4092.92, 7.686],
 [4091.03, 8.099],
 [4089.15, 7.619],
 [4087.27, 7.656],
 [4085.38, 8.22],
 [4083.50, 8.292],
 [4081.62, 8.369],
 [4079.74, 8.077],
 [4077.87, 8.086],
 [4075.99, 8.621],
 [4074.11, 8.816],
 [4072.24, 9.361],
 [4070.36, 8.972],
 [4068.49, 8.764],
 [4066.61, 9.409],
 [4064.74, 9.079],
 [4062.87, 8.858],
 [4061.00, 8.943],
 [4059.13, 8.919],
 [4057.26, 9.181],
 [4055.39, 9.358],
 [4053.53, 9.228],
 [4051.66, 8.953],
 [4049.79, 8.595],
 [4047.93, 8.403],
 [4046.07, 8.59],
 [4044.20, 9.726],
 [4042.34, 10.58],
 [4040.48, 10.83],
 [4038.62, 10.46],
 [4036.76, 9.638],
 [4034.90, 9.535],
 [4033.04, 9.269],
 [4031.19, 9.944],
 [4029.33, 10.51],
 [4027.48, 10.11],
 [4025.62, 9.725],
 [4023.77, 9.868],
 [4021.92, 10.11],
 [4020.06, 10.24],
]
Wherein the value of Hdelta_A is 8.2 Angstrom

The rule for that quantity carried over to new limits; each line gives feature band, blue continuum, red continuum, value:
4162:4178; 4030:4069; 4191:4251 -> 0.9 Angstrom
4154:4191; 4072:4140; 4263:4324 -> -2.5 Angstrom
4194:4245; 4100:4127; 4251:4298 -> -4.3 Angstrom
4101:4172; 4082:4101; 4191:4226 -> -2.6 Angstrom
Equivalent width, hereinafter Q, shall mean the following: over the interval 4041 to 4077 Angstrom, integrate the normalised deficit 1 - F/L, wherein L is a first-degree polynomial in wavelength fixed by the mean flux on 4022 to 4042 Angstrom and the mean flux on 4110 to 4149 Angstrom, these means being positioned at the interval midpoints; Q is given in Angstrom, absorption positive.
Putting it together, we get 2.0 Angstrom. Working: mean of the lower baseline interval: 10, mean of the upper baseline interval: 8.56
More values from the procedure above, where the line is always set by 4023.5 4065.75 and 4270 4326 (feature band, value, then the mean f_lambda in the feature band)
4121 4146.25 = 1.07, 8.8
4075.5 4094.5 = 2.68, 8.03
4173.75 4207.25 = 0.83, 8.77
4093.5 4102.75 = 3.09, 6.2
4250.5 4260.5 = -0.66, 9.35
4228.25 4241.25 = -1.12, 9.61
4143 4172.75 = 0.27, 9.02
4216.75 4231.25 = -0.21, 9.02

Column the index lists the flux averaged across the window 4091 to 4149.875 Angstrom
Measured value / 7.86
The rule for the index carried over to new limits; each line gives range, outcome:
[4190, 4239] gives 9.22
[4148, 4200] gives 8.79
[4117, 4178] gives 8.77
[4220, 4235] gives 9.03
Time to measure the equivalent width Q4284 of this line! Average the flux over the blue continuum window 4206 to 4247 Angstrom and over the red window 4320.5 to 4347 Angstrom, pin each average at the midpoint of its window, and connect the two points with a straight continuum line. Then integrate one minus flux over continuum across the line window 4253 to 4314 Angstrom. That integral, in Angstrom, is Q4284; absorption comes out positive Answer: -1.6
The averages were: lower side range 9.35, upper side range 8.08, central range 8.91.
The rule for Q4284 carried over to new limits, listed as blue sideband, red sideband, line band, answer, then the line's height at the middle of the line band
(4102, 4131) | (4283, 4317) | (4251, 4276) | -3.81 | 8.29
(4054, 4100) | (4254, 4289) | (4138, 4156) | -0.87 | 8.7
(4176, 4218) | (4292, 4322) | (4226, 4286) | -4.58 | 8.66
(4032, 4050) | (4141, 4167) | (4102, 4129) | 5.29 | 9.25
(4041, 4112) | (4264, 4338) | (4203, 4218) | -1.86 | 8.47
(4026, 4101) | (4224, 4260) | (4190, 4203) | 0.28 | 9.09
